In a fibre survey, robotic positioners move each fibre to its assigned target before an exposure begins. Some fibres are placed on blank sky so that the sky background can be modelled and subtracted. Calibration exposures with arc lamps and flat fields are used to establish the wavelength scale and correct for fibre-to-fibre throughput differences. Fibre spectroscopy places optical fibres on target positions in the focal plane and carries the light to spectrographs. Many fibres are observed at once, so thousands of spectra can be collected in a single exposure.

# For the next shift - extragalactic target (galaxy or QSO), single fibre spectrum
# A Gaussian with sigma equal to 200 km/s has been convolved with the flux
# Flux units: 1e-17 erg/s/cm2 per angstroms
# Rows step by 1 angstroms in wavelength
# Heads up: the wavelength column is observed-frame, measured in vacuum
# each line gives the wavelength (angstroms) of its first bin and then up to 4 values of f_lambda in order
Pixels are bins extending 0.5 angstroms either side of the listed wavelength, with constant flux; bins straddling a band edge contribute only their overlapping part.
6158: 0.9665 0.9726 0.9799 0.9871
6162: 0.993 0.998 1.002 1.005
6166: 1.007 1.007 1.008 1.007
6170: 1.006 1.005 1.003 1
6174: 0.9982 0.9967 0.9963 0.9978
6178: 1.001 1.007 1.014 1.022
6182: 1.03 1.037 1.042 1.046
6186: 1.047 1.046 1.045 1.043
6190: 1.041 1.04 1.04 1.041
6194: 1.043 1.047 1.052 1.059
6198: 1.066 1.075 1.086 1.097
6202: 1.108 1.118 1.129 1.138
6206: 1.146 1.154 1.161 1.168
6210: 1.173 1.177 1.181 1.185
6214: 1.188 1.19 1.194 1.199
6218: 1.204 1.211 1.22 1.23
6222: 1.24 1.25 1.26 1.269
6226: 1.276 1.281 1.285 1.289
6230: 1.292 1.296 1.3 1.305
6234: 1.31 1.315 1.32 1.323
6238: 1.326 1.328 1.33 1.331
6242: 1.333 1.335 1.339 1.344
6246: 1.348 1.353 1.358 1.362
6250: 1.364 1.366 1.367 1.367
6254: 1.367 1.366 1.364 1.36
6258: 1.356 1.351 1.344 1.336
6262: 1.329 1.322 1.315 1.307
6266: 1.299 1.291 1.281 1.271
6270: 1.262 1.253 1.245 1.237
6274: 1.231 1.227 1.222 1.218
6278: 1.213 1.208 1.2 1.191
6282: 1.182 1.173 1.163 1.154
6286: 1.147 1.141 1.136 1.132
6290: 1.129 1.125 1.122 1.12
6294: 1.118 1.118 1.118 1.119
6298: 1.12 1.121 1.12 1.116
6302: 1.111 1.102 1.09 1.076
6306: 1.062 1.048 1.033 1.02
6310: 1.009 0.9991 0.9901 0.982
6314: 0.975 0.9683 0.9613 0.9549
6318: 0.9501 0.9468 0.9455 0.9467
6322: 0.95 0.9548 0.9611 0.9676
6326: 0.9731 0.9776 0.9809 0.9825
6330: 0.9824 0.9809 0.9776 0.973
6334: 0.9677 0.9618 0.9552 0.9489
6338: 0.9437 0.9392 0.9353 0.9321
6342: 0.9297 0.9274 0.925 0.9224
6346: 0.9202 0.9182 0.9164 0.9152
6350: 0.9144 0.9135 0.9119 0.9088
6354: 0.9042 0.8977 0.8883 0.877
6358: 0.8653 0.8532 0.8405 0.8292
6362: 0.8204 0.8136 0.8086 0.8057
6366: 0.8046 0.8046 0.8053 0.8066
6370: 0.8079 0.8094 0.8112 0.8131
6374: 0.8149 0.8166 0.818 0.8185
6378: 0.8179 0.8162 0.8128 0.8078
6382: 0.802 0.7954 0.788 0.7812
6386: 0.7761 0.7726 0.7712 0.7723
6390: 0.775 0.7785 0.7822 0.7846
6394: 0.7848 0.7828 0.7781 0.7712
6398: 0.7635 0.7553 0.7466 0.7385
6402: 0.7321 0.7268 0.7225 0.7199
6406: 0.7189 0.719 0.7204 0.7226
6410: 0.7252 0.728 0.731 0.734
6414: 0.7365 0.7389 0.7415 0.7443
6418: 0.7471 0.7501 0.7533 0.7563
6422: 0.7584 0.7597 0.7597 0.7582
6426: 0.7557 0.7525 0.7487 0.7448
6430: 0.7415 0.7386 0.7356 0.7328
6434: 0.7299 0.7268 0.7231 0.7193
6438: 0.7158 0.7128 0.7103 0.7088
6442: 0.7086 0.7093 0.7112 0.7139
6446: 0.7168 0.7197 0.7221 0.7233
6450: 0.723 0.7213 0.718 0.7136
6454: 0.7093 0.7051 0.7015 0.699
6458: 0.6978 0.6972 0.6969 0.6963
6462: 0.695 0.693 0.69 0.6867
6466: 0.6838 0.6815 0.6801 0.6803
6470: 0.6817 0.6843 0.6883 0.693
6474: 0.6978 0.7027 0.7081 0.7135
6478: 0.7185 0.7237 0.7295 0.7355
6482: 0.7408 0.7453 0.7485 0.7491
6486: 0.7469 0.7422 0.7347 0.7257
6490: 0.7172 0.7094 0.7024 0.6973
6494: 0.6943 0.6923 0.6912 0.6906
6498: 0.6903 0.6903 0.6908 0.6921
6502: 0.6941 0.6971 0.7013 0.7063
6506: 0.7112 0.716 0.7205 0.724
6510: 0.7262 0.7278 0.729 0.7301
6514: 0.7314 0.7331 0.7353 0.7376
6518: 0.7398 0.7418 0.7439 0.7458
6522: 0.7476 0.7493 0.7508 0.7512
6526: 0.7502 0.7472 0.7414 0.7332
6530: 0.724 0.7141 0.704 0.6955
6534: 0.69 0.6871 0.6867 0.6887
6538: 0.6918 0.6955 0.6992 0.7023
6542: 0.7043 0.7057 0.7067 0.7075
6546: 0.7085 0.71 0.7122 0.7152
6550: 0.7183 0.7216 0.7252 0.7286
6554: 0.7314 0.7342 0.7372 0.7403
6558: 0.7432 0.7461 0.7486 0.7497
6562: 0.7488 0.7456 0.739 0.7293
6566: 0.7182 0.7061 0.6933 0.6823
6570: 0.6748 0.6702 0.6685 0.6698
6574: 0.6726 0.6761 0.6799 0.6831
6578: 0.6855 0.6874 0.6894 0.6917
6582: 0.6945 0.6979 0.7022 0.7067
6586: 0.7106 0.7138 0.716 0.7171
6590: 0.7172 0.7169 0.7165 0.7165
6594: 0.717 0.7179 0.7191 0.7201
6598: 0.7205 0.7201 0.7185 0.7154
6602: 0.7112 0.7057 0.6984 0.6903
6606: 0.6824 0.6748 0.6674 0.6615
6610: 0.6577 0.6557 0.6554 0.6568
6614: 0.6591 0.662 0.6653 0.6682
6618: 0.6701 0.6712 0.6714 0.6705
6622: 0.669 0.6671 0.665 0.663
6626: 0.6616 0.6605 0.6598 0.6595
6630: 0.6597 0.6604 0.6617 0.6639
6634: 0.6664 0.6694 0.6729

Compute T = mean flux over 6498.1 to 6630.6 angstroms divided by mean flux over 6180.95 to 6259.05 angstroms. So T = 0.6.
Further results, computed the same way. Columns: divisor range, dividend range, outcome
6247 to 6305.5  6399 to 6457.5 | 0.59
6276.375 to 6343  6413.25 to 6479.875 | 0.69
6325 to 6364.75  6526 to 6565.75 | 0.78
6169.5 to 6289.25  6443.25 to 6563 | 0.60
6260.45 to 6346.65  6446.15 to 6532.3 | 0.66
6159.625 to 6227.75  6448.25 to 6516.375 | 0.65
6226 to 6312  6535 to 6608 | 0.57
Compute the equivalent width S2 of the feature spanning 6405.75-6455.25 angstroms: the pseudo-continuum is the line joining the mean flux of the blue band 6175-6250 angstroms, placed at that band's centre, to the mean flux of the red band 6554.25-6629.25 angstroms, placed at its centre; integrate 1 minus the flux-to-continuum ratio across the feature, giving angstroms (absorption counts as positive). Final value 9.4 angstroms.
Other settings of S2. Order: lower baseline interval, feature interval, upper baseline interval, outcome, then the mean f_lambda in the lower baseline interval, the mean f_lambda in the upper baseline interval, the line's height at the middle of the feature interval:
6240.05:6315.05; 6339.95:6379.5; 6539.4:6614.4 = 7.8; 1.21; 0.705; 1.07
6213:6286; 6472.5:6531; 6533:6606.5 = 7.5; 1.28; 0.708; 0.83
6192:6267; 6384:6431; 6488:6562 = 9.0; 1.25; 0.718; 0.93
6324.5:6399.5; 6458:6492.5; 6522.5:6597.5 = 3.0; 0.861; 0.712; 0.776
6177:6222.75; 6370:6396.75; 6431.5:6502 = 1.2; 1.11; 0.71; 0.833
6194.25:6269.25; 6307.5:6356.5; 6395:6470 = 2.0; 1.26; 0.725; 0.992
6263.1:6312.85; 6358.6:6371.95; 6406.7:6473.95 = 1.7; 1.16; 0.72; 0.935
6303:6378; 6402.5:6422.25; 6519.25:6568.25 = 2.7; 0.922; 0.723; 0.851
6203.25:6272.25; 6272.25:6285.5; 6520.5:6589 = 0.1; 1.28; 0.712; 1.21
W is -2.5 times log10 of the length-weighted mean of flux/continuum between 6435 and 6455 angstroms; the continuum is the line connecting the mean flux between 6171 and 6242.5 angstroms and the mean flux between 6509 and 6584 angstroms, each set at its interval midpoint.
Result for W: 0.18 mag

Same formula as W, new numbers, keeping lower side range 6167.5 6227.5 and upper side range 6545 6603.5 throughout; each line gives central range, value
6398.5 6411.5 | 0.21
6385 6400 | 0.16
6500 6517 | 0.09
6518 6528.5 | 0.03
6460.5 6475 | 0.19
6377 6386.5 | 0.14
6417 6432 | 0.16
